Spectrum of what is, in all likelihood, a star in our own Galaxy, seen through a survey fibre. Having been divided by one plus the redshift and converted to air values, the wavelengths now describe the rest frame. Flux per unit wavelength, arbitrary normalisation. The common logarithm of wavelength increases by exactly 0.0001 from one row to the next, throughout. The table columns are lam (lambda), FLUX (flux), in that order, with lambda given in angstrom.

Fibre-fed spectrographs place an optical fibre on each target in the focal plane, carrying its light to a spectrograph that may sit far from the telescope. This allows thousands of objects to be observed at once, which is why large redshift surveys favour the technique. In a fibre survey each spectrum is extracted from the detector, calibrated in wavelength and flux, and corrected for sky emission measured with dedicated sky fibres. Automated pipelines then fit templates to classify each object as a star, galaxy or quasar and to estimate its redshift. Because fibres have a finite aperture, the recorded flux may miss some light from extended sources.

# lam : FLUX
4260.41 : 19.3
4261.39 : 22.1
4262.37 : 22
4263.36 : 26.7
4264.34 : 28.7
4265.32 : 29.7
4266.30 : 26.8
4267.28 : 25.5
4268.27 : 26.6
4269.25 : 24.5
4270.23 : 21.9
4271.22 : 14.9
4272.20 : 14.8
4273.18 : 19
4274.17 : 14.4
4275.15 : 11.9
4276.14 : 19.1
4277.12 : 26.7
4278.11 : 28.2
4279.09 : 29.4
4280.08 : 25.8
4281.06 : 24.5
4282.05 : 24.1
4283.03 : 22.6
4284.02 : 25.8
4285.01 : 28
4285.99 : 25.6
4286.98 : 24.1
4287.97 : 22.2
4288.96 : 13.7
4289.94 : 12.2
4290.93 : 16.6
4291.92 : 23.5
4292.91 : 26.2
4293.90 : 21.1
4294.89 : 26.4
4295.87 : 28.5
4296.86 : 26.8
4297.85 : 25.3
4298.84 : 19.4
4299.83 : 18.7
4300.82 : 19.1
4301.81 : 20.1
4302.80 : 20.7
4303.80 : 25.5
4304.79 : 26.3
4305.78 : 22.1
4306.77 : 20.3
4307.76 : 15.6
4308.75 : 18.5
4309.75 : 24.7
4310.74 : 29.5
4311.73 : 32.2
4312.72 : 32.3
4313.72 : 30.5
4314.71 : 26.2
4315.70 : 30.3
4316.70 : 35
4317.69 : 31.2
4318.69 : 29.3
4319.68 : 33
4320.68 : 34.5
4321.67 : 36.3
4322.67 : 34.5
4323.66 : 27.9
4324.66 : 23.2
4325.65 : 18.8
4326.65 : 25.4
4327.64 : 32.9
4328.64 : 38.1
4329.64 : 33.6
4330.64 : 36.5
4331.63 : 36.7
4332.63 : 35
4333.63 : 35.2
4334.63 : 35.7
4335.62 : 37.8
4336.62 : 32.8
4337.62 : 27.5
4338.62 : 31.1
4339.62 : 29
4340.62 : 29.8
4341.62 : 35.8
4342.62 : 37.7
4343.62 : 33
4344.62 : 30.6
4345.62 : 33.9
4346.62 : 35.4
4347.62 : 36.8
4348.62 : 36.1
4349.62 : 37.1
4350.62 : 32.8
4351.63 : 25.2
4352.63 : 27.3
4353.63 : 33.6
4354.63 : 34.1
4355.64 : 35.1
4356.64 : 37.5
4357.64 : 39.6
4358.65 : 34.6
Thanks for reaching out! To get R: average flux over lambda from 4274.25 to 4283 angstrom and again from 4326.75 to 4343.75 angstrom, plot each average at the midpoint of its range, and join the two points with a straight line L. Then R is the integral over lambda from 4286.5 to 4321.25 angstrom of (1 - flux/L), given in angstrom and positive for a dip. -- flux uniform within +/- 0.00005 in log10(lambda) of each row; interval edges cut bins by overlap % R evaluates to 4.3 angstrom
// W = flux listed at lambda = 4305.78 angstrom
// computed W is 22.1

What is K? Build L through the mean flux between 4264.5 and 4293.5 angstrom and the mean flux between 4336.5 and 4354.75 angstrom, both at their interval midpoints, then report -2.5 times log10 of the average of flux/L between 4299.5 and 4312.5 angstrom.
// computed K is 0.17 mag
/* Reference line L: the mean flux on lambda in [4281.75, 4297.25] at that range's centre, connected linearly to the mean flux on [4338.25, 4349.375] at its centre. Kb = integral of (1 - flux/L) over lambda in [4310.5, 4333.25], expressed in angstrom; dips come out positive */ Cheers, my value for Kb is -1.67 angstrom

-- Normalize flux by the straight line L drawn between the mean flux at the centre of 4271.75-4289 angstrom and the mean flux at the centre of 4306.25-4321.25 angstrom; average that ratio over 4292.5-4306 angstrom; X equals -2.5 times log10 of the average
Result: 0.11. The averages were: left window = 22.5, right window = 28.2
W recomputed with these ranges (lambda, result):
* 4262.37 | 22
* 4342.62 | 37.7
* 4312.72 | 32.3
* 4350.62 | 32.8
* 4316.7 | 35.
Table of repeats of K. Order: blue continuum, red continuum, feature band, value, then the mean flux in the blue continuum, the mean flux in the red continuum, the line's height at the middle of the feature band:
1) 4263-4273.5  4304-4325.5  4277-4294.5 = 0.09 mag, 23.6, 28.1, 25.3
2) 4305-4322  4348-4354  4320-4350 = -0.09 mag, 28.2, 32.1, 30.4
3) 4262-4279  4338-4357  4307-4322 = -0.01 mag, 22.6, 33.2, 28.6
